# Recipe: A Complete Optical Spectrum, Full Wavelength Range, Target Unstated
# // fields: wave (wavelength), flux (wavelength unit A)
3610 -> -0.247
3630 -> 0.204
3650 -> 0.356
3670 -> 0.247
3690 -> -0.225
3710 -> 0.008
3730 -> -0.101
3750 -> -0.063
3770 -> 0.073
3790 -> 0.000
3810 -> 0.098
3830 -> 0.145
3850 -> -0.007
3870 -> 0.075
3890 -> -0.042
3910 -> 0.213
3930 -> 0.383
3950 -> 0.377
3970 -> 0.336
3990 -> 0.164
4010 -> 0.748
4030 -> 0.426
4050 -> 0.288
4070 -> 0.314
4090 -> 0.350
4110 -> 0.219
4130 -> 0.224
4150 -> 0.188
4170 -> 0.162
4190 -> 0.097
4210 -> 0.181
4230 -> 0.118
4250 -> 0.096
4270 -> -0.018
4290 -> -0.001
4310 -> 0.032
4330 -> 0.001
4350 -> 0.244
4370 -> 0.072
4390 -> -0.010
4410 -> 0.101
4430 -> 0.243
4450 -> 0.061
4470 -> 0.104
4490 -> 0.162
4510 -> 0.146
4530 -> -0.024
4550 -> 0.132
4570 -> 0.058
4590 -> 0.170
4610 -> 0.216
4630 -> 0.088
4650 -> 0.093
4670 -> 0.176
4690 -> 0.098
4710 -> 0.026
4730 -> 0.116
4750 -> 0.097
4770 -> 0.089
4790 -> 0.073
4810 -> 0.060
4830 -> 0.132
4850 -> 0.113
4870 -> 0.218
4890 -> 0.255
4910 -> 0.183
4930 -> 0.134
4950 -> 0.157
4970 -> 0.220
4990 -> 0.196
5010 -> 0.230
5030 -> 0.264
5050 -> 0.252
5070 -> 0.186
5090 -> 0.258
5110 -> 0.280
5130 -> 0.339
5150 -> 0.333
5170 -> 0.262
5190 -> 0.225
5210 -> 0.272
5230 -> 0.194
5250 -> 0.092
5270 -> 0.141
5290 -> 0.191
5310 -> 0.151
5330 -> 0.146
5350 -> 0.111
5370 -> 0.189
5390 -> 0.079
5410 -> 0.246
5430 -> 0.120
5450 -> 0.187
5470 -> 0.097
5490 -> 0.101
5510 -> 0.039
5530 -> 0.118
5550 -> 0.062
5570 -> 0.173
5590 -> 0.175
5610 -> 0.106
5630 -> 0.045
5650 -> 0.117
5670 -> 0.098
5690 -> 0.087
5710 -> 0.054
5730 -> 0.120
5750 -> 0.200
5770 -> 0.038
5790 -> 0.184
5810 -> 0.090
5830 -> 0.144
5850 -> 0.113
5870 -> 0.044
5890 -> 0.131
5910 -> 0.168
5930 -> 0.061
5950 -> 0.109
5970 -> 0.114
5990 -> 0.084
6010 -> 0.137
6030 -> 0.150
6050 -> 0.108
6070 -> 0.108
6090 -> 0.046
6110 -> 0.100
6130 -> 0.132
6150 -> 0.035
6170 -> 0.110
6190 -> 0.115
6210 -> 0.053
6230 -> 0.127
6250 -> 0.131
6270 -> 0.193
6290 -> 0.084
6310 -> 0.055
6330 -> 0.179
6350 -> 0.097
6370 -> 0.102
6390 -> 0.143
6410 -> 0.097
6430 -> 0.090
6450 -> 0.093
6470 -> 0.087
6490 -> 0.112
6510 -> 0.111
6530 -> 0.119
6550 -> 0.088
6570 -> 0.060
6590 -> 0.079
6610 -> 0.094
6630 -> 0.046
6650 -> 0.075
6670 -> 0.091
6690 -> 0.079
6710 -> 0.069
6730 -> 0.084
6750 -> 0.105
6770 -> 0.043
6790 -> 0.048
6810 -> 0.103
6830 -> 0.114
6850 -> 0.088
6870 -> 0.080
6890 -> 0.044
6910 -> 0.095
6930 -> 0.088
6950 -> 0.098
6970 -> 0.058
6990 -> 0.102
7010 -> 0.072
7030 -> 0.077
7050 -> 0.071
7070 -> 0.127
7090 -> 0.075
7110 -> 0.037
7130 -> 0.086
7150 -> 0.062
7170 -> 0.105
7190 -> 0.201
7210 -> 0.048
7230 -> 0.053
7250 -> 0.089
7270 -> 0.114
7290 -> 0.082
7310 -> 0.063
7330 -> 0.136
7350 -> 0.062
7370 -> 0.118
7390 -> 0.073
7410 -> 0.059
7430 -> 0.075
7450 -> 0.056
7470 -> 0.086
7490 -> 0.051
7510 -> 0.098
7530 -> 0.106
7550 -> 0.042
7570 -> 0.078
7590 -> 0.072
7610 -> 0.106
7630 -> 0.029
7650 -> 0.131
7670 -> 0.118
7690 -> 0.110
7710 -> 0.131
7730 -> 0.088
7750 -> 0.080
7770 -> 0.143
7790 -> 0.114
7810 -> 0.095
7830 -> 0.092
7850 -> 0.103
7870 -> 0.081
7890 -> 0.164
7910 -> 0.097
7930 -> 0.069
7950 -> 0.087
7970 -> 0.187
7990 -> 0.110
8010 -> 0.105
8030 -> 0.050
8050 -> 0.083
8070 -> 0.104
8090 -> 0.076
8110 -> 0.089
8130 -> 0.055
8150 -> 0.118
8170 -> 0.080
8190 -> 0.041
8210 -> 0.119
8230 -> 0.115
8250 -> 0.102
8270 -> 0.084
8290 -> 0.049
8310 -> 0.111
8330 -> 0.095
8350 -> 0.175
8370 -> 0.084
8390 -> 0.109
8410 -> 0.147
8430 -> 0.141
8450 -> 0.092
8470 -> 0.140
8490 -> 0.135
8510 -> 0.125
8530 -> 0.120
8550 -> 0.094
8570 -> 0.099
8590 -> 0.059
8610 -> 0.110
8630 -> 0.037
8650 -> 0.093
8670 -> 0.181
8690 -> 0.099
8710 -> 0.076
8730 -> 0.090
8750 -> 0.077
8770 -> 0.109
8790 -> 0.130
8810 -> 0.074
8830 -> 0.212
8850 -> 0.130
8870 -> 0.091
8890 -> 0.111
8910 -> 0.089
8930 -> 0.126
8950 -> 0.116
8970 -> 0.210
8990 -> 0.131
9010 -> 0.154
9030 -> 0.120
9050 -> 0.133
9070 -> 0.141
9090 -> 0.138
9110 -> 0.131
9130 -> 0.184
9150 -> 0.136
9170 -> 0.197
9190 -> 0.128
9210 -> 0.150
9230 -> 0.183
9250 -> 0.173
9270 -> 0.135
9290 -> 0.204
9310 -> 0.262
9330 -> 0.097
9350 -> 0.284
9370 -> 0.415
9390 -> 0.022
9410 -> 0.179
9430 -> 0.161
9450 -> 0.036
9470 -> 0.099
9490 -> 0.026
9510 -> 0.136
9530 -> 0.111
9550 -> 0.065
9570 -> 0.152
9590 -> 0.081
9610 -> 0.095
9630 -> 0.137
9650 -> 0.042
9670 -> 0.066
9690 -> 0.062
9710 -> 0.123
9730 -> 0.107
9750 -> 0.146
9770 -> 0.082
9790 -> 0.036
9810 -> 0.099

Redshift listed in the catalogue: 2.294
